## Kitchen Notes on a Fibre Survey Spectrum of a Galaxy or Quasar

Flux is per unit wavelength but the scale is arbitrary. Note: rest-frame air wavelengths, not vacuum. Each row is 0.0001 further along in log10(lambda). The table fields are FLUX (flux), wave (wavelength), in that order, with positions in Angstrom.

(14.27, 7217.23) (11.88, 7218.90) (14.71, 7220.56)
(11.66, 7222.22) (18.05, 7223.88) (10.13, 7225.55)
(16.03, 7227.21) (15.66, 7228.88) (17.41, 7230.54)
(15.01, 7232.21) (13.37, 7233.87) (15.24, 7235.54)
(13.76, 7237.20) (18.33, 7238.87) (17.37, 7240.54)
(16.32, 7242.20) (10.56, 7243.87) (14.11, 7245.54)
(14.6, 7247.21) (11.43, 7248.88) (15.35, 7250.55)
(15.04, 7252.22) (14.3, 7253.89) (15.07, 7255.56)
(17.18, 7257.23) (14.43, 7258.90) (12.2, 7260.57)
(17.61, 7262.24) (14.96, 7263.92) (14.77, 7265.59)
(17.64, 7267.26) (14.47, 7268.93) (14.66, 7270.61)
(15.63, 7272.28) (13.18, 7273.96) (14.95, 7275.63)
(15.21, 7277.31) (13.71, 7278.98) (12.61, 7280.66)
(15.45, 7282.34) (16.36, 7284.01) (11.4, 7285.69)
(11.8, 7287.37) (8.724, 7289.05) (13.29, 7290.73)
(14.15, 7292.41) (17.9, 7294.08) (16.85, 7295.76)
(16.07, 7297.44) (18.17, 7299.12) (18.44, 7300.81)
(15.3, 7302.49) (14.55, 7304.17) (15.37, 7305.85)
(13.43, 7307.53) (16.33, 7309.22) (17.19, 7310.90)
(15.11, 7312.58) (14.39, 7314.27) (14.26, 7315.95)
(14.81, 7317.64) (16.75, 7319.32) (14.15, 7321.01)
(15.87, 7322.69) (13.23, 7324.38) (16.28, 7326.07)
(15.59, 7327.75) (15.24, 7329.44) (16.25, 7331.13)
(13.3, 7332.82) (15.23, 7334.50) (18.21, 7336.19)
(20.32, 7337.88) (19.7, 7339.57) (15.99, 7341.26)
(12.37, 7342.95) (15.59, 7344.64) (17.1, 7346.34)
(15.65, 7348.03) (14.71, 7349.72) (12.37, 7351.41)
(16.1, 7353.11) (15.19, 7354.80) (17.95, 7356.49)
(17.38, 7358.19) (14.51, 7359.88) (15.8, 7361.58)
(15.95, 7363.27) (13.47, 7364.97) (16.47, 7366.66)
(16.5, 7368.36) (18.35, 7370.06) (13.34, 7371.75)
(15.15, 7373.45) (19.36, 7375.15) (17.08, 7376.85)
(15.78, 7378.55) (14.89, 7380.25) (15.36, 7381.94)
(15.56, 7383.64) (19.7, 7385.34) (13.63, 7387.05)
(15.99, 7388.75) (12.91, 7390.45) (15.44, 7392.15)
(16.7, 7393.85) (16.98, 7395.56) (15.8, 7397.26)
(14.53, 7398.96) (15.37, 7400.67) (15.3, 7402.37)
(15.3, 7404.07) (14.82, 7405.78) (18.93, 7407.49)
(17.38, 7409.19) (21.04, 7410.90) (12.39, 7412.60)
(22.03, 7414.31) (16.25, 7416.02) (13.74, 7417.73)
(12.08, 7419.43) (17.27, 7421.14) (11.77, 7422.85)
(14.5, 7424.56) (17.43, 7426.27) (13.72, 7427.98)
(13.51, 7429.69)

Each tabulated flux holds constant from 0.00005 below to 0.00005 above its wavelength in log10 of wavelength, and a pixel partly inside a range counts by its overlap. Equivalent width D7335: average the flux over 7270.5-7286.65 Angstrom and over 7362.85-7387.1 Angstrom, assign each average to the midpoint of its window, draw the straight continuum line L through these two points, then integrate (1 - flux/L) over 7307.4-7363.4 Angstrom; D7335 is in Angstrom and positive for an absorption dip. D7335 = -1.2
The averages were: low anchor 14.3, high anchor 16.1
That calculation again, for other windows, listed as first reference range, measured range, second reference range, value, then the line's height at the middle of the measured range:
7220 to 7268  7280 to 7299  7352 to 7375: 1.3 Angstrom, 15.3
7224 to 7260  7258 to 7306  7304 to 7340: 1.4 Angstrom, 15.3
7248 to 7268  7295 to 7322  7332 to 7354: -0.3 Angstrom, 15.5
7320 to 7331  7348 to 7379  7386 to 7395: -1.5 Angstrom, 15.1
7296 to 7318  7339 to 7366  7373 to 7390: 0.7 Angstrom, 16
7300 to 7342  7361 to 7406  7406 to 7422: 1.8 Angstrom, 16.4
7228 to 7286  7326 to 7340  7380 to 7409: -1.1 Angstrom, 15.4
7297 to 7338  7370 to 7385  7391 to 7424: -0.3 Angstrom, 15.8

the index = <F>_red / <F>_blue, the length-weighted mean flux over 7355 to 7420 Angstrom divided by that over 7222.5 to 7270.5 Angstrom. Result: 1.07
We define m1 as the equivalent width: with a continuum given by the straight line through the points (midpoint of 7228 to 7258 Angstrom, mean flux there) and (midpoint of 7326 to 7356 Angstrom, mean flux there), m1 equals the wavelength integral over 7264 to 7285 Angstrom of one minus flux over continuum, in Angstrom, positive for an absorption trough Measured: 0.6 Angstrom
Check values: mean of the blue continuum 15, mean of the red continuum 15.9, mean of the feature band 14.9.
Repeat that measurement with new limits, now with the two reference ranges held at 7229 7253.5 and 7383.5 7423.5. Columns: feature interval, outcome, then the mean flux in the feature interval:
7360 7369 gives 0.1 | 15.5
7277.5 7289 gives 1.4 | 13.3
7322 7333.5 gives 0.2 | 15.1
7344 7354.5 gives 0.2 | 15.2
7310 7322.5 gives 0.1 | 15.3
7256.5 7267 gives -0.2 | 15.3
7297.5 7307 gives -0.6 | 16.2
